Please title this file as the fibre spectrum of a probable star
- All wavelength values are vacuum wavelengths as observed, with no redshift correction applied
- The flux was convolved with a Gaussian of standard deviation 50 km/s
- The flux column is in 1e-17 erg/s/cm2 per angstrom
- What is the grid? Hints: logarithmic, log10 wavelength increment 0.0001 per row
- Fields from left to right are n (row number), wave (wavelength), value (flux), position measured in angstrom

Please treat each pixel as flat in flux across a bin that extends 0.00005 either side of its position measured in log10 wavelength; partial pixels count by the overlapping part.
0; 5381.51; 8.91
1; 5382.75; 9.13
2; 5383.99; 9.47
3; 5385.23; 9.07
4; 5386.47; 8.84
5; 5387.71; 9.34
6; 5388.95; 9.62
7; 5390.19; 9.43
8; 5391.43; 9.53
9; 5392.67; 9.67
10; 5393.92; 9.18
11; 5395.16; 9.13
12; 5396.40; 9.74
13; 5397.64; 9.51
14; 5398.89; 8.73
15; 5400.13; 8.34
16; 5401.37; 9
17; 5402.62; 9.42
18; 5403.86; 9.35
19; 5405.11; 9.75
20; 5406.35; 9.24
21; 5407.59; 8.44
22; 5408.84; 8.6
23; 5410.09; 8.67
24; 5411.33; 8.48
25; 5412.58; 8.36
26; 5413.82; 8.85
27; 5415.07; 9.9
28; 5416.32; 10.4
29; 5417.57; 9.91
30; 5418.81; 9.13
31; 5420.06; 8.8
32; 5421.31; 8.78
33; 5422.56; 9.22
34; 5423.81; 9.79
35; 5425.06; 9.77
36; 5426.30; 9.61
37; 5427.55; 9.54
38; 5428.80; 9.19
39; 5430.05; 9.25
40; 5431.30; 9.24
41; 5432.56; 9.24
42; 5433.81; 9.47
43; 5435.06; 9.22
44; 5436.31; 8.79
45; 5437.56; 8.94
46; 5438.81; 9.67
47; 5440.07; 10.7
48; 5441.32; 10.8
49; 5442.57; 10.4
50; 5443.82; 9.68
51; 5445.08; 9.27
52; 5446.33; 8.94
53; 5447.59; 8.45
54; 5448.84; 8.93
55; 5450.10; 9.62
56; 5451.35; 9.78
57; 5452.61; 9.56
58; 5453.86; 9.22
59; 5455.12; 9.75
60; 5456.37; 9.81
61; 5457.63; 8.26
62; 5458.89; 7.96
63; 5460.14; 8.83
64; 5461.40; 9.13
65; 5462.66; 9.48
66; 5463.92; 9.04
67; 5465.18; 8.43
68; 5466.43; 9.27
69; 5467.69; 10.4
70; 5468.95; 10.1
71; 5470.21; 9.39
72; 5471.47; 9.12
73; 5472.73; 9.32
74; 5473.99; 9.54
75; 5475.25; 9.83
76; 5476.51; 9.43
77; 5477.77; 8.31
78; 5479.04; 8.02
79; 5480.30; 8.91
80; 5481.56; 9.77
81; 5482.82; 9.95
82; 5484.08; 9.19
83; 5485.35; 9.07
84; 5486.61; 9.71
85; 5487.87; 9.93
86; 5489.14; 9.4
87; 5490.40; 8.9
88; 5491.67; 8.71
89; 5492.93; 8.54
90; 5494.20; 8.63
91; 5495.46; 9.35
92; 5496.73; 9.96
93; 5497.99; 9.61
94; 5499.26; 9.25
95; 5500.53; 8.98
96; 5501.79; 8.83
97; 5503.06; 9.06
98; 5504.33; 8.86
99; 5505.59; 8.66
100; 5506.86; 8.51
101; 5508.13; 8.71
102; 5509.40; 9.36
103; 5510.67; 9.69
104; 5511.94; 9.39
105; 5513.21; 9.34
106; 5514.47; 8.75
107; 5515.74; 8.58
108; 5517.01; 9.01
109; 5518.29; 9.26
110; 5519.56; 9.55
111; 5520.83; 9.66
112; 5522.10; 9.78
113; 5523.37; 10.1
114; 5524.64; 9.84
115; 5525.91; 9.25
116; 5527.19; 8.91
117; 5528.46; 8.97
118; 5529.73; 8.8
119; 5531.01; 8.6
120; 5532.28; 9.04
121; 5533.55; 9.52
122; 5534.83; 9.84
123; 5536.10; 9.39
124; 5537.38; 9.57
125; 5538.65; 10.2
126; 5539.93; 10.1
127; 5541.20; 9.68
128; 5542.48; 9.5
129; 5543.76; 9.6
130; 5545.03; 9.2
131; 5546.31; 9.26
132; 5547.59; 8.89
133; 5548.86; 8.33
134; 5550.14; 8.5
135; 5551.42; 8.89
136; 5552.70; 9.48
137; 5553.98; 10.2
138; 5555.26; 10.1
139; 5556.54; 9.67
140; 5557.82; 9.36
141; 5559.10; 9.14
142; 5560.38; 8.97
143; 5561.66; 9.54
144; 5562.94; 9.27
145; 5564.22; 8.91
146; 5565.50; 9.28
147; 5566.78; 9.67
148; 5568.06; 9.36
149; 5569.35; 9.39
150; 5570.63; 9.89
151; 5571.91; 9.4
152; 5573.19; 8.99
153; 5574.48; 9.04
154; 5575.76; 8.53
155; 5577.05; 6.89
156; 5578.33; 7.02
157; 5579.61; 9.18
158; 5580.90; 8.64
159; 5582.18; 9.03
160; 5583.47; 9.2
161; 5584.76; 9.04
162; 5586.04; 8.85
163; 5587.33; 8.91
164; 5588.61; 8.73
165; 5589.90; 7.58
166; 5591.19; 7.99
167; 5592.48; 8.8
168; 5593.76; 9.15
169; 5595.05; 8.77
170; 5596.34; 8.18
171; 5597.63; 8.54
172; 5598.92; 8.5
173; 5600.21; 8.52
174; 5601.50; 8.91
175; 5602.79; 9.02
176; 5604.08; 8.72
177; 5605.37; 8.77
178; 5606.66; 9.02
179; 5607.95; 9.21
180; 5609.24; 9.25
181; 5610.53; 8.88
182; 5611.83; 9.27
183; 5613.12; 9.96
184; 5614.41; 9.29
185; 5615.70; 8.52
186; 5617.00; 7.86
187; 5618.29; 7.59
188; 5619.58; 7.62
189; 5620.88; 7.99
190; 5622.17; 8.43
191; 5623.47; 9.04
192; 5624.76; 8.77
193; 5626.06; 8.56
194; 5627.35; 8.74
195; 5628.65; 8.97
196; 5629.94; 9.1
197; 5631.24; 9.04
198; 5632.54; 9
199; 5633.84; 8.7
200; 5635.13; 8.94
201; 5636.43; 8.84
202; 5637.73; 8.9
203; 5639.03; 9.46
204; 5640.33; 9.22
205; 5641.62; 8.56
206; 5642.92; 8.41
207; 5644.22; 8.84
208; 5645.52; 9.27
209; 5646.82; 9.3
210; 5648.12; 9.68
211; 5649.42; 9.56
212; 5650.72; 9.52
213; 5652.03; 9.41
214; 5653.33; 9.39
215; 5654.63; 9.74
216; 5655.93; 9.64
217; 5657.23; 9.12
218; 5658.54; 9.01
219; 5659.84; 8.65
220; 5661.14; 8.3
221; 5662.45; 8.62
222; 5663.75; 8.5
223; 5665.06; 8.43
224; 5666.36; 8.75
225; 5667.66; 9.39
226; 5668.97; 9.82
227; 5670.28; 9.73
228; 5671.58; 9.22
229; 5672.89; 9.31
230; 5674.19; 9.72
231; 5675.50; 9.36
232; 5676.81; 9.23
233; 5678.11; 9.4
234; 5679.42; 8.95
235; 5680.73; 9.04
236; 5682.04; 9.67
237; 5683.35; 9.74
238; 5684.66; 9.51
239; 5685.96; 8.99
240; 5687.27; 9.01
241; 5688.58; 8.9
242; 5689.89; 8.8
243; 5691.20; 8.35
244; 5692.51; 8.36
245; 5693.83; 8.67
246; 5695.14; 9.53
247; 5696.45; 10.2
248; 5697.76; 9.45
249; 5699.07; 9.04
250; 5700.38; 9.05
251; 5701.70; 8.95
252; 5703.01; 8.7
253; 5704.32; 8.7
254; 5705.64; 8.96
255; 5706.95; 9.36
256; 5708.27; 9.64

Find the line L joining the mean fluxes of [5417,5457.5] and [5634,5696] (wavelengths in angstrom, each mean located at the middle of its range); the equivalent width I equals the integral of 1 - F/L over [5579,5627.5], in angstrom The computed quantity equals 2.6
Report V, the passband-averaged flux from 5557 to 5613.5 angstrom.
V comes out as 8.89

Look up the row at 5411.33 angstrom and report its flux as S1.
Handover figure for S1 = 8.48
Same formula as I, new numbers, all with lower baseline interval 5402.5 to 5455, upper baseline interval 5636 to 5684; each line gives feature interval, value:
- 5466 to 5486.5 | -0.1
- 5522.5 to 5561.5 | -0.4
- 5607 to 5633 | 1.3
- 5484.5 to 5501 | 0.1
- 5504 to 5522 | 0.3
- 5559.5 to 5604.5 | 2.1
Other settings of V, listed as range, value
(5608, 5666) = 8.91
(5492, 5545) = 9.27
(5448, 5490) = 9.28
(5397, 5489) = 9.29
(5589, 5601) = 8.45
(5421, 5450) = 9.44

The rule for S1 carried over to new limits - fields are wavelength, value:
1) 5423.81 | 9.79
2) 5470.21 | 9.39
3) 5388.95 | 9.62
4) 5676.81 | 9.23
